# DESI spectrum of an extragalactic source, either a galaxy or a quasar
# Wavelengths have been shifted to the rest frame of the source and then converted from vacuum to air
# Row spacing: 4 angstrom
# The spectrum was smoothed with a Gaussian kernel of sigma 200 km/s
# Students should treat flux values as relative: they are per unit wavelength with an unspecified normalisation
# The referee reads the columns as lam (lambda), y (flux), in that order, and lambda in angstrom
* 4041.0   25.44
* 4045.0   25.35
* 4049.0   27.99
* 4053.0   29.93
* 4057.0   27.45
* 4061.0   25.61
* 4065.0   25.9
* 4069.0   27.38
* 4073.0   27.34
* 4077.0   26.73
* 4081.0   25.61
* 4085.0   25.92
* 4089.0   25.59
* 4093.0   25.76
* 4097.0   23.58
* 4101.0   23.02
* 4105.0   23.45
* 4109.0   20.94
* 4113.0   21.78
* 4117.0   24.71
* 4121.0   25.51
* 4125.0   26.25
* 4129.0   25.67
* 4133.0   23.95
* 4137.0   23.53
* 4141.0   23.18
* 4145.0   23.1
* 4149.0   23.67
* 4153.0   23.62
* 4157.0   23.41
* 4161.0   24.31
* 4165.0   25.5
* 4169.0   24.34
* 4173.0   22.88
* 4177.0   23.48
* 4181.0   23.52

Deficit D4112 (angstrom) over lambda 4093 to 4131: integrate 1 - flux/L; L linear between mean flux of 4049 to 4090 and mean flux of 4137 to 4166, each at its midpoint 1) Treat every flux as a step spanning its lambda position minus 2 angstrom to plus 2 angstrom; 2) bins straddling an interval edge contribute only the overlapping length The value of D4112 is 1.9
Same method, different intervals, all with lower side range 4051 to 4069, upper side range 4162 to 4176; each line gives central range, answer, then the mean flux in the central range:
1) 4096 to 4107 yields 1.2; 23.3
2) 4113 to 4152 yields 1.5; 24.2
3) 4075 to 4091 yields 0.4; 26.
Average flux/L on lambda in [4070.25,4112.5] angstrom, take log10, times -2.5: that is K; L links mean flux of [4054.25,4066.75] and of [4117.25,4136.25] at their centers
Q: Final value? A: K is 0.05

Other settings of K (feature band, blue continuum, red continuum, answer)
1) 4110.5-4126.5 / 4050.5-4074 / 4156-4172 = 0.05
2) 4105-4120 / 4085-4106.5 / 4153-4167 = 0.07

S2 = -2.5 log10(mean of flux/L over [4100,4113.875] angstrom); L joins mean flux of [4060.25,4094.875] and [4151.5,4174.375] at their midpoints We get 0.15 mag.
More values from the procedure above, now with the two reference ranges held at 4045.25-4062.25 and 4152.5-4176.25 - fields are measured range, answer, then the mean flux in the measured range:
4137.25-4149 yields 0.064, 23.3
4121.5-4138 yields 0.006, 25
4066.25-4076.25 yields -0.006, 27.2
